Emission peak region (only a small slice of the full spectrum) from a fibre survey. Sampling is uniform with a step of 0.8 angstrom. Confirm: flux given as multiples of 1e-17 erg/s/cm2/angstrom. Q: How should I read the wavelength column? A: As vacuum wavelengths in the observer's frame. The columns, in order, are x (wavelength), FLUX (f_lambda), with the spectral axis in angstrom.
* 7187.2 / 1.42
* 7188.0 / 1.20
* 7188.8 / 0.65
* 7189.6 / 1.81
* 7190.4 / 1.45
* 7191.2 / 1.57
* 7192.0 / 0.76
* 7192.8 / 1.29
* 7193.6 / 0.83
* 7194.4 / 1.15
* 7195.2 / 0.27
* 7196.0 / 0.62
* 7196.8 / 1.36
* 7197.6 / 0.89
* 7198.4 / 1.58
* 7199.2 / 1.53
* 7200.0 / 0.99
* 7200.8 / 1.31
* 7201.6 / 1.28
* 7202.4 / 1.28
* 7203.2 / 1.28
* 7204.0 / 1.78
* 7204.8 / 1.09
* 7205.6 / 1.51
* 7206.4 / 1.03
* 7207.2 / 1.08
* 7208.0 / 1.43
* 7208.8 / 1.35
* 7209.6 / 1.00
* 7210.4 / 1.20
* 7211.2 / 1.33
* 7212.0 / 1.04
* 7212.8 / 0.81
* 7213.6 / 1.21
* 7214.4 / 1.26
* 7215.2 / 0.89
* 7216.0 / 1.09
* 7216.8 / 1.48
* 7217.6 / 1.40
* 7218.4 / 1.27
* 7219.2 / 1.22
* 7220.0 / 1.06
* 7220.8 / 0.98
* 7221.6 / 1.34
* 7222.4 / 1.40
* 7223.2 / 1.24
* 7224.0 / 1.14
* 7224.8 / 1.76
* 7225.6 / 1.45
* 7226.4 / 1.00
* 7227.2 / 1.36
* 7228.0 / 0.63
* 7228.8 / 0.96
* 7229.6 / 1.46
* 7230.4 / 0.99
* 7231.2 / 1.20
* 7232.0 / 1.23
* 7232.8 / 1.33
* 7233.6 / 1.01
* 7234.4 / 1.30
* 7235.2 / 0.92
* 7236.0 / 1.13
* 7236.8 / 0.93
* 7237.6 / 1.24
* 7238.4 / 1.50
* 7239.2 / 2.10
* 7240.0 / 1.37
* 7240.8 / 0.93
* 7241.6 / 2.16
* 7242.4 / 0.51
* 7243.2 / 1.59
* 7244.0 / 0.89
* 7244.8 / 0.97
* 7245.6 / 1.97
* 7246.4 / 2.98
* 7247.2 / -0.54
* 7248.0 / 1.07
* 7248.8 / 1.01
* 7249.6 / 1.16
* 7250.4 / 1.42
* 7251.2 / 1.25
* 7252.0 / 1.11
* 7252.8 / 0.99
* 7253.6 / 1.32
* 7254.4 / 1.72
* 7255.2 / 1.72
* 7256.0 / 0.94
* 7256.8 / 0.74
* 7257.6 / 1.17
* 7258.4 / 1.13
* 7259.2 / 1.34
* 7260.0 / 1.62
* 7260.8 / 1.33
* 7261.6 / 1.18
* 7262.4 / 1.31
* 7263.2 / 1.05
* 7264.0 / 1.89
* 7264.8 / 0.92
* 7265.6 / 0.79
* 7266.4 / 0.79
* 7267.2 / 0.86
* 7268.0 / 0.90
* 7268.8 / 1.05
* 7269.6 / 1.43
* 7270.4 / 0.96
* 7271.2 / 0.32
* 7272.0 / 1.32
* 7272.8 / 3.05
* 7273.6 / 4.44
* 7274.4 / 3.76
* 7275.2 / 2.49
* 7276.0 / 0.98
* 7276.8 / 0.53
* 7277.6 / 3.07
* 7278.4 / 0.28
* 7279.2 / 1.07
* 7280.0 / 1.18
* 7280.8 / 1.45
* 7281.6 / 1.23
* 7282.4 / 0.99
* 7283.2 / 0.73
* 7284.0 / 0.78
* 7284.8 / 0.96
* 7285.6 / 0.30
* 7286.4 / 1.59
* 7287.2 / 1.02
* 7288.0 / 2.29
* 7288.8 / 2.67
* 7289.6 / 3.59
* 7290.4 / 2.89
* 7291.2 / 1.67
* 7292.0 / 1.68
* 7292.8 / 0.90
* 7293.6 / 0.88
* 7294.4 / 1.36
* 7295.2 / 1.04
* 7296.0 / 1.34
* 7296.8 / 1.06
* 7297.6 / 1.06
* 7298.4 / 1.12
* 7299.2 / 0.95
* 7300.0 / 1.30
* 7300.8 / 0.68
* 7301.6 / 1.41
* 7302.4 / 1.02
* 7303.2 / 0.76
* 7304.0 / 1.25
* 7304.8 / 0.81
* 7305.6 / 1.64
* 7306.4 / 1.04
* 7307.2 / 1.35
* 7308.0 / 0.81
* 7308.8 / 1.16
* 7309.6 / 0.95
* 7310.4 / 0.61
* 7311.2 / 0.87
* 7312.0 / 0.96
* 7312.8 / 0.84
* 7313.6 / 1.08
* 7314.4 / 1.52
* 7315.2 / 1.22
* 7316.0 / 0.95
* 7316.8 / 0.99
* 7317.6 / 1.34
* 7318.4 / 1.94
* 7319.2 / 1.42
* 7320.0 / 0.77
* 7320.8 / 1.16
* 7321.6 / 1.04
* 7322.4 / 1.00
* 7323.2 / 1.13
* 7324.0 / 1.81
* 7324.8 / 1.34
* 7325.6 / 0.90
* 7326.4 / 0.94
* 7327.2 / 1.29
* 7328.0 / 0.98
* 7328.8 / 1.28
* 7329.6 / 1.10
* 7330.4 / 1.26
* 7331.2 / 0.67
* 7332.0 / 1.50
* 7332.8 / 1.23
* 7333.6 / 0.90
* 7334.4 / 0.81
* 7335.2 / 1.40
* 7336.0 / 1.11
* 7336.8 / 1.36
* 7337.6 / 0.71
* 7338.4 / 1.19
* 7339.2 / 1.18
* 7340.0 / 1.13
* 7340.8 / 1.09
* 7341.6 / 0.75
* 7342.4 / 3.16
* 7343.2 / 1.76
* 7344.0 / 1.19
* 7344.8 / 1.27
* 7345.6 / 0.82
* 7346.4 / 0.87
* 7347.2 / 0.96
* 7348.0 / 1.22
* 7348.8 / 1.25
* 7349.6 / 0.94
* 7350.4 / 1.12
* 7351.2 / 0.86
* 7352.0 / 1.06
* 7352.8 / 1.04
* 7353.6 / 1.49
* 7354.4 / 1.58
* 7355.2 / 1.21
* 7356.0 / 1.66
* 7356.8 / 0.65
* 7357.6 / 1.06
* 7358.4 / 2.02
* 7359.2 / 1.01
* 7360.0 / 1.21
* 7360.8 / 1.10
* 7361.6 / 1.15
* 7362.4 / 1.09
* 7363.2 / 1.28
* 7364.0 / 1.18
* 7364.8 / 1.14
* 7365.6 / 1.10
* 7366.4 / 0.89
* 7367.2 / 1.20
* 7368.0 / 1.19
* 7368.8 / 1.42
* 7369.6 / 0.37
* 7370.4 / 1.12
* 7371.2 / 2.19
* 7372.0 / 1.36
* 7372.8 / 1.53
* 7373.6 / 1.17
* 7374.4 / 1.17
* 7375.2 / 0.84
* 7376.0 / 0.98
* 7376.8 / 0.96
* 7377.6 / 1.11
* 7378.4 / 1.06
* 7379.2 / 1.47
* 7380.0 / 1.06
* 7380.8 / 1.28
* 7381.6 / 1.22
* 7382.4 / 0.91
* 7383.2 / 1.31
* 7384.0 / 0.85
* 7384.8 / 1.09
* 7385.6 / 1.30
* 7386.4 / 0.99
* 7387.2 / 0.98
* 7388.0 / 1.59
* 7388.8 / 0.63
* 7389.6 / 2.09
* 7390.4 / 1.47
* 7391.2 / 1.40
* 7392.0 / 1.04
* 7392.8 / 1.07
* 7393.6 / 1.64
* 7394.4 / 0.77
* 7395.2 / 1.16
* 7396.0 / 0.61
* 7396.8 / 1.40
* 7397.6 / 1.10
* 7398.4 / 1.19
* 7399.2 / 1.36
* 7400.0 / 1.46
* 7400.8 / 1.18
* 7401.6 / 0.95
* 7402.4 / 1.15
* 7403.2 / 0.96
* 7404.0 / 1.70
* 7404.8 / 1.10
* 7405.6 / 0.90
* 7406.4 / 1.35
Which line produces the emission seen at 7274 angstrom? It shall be [S II]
